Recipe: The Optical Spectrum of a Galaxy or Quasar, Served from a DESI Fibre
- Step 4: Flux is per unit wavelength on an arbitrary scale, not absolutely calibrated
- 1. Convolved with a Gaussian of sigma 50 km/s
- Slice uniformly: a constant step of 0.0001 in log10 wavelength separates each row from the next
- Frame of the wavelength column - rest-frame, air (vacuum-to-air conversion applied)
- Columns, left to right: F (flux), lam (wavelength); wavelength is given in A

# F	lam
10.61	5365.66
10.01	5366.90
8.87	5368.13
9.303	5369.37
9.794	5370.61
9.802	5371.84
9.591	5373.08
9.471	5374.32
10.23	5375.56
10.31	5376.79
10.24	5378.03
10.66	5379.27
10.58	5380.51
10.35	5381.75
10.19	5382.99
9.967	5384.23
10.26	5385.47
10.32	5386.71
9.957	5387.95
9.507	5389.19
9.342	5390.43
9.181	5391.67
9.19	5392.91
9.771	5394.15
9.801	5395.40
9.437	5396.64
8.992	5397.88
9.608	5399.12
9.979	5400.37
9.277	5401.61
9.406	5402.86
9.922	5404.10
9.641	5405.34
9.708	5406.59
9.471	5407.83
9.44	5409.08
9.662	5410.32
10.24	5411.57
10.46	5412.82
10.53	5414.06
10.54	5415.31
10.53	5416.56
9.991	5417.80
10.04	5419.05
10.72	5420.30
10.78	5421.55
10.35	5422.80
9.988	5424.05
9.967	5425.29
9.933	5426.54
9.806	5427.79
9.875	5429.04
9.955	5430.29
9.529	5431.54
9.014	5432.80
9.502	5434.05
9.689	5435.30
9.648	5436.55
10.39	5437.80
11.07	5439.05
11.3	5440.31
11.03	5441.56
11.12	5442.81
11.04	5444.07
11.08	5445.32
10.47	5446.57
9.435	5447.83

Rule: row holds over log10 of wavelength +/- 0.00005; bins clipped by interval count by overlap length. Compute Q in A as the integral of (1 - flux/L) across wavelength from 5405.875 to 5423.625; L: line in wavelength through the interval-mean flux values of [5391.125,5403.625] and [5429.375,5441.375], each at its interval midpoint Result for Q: -0.8 A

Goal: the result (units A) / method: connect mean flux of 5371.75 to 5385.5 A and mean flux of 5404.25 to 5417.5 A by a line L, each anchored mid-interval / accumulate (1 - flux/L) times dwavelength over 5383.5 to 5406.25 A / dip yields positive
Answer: 1.0 A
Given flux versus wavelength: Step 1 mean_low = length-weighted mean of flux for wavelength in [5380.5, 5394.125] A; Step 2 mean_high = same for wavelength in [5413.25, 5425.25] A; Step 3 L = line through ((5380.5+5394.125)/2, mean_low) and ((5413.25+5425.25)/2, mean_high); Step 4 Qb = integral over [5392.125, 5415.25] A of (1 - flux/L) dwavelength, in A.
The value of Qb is 0.9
